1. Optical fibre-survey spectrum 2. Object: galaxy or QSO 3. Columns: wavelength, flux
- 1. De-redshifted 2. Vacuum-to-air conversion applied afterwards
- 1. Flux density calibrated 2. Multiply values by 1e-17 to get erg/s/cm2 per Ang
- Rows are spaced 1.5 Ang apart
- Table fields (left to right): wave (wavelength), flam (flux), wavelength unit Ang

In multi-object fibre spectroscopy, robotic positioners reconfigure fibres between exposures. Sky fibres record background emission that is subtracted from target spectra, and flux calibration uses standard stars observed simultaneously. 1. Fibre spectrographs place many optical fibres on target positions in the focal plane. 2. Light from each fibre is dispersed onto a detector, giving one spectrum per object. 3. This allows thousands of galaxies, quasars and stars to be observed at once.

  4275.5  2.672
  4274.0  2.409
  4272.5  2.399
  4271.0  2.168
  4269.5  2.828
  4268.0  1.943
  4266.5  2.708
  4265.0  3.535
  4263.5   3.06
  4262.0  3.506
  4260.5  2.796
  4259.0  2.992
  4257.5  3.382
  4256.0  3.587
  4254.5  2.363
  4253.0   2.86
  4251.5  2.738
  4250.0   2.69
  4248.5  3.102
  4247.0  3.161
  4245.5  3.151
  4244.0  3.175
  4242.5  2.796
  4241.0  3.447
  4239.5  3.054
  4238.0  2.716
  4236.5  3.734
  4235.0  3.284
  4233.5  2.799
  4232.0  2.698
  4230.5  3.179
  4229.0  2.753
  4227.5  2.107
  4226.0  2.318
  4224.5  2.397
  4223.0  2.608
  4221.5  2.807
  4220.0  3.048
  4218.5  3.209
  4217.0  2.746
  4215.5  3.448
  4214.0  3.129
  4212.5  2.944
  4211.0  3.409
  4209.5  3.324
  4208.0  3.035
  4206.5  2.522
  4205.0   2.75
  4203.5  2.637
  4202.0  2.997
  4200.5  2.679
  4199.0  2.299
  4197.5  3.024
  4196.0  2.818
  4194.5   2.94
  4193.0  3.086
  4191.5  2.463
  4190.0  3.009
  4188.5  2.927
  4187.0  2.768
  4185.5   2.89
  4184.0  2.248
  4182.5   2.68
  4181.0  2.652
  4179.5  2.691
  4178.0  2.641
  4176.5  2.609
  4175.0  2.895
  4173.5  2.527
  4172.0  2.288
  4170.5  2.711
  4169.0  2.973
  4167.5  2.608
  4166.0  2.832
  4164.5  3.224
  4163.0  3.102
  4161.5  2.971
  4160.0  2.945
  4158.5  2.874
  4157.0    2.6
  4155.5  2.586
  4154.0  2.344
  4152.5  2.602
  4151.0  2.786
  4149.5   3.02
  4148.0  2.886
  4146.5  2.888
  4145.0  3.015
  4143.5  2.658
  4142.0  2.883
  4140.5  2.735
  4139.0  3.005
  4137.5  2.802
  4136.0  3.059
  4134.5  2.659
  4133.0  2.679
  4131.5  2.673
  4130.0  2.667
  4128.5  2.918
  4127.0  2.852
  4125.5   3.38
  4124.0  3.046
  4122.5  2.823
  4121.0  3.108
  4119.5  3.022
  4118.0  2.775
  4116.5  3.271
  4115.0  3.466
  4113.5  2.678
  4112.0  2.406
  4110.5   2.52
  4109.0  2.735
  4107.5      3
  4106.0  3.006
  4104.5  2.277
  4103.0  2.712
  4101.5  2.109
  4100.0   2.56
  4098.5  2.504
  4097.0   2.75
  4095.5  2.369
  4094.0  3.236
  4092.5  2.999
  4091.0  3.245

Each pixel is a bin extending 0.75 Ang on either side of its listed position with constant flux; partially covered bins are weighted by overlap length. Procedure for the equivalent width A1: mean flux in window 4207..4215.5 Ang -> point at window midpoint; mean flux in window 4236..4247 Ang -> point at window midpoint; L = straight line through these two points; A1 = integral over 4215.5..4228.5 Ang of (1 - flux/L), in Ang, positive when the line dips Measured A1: 1.89 Ang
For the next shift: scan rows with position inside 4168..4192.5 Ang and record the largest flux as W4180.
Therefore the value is 3.009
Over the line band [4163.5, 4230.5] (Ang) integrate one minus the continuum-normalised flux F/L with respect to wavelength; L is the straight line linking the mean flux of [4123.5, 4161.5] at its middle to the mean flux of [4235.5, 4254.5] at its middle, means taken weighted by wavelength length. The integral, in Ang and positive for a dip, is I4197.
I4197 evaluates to 3.17 Ang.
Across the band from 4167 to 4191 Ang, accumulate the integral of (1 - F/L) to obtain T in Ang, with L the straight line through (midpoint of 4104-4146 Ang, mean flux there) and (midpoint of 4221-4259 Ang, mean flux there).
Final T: 1.6 Ang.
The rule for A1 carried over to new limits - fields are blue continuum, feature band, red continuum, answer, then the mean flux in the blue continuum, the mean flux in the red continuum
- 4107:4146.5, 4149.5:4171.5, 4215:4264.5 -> 0.8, 2.88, 2.96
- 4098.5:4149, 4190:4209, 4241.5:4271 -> 0.7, 2.82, 2.95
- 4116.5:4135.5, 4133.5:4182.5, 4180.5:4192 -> 0.3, 2.9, 2.71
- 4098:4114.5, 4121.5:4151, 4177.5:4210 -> -2.4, 2.61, 2.77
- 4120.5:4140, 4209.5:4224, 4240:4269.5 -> -0.4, 2.89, 3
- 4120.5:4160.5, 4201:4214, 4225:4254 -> -0.3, 2.83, 2.93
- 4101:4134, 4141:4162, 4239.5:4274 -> 0.5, 2.83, 2.92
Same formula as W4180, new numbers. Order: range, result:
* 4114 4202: 3.466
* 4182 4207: 3.086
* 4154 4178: 3.224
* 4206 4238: 3.734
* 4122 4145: 3.38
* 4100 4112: 3.006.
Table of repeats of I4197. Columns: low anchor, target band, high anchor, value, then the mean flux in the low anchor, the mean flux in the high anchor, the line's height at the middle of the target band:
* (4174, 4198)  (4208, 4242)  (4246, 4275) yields -1.81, 2.77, 2.86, 2.81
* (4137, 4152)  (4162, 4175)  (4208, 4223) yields 0.65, 2.86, 3.09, 2.94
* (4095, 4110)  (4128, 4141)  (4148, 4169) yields -0.35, 2.6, 2.82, 2.73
